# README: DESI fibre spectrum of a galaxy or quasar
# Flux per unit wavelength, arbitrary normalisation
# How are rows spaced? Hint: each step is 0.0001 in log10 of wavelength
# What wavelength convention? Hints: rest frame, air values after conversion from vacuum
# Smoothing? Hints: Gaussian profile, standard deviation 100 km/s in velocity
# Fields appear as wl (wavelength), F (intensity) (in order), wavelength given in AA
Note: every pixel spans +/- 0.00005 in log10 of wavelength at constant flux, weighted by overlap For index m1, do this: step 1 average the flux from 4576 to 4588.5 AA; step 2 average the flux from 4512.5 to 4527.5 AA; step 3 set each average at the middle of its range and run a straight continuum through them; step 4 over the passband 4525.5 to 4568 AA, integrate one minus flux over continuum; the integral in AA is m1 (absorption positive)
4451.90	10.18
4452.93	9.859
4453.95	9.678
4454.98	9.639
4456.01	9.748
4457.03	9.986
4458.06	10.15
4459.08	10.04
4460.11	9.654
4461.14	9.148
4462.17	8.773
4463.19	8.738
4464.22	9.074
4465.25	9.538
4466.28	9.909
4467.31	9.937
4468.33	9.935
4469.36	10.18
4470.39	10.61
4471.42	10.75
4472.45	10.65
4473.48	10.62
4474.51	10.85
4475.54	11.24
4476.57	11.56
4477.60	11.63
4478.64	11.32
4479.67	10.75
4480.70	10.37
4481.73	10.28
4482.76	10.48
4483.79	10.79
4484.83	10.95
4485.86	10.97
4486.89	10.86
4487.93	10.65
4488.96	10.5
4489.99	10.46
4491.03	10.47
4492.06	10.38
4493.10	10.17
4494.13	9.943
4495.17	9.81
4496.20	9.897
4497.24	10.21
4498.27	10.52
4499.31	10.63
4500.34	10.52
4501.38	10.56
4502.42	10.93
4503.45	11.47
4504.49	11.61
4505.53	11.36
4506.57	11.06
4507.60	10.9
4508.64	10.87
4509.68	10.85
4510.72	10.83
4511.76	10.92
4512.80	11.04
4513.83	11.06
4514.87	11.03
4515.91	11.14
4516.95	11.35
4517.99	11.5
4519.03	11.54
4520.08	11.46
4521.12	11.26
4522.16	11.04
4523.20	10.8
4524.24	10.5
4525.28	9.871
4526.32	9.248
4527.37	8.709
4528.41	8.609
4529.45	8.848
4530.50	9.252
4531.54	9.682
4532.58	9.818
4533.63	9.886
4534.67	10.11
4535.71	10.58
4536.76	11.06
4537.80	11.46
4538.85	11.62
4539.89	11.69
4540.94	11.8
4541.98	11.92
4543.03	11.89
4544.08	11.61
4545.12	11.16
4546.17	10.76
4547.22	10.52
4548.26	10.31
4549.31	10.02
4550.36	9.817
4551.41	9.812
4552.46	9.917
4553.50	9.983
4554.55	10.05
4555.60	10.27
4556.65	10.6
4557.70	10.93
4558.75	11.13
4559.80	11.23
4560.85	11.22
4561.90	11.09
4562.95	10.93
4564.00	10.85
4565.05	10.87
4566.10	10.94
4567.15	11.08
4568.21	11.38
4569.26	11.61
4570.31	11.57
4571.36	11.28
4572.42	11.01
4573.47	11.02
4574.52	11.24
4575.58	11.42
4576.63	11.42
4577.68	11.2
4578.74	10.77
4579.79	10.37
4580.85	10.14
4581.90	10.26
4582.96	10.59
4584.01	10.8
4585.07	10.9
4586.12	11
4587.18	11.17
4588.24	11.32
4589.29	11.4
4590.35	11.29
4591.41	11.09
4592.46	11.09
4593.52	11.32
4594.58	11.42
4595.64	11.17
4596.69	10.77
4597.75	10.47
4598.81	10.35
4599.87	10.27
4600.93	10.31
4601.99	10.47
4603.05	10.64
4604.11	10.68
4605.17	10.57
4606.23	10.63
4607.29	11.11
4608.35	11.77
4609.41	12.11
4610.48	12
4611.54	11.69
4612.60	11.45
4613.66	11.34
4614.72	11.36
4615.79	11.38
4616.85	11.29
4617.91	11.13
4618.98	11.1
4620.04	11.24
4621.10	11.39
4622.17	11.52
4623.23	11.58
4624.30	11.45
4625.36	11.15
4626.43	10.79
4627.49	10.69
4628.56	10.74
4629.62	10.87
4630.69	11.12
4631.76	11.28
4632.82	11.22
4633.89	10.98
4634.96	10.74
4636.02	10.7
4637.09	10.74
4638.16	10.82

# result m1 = 1.1 AA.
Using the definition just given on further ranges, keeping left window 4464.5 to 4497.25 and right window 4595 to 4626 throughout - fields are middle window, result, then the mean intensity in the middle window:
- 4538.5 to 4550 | -0.4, 11.2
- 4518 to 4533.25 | 0.9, 10.1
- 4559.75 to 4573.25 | -0.3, 11.2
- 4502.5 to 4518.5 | -0.7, 11.1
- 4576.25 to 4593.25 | 0.1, 10.9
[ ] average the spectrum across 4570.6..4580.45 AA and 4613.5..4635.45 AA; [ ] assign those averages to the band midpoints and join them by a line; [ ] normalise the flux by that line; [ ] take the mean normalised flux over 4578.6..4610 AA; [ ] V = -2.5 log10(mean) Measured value 0.02 mag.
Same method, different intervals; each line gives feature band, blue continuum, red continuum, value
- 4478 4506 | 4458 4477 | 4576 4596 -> -0.04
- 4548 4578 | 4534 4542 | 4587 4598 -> 0.04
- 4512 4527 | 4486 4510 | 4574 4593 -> -0.02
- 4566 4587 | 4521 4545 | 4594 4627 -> -0.02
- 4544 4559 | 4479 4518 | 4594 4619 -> 0.05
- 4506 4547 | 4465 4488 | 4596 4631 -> 0.01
